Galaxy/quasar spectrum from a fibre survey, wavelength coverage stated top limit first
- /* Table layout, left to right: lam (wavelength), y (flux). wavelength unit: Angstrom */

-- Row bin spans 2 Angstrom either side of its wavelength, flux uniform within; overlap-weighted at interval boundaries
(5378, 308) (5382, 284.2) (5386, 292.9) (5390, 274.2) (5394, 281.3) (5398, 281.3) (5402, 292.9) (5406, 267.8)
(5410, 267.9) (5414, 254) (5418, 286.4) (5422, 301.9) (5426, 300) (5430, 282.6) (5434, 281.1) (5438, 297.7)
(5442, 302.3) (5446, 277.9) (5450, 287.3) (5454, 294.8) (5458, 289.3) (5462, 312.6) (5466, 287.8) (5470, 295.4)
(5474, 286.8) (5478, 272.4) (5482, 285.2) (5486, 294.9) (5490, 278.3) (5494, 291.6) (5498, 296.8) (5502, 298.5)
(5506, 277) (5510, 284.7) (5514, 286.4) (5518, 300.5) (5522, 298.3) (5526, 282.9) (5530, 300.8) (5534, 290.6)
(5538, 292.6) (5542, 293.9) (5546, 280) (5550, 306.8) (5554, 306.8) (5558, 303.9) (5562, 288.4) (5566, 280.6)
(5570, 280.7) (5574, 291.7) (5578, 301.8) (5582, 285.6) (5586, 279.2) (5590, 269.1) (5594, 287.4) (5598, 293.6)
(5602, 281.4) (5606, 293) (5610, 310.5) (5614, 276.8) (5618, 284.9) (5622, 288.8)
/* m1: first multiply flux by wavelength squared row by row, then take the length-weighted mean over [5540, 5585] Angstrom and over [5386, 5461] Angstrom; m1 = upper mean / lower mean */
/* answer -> 1.08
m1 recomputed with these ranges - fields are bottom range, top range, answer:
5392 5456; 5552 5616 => 1.08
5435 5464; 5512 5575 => 1.03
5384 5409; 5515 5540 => 1.10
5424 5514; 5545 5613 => 1.04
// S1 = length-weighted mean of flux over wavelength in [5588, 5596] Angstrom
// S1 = 278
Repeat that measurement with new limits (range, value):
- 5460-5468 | 300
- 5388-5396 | 278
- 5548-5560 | 306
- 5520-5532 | 294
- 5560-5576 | 285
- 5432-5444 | 294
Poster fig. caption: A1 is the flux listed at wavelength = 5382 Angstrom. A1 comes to 284.2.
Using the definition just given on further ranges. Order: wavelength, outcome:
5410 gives 267.9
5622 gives 288.8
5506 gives 277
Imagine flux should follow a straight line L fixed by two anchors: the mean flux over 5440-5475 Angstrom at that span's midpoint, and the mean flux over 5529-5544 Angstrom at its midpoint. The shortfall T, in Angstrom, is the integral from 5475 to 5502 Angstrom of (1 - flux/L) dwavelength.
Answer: 0.5 Angstrom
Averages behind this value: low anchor 293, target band 287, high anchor 294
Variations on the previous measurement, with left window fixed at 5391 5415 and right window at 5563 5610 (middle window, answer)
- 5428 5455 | -1.10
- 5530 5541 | -0.38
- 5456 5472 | -0.99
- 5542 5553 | -0.40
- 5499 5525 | -0.80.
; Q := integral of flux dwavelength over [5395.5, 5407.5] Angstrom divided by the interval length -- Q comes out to 281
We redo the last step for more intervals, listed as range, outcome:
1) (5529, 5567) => 295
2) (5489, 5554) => 292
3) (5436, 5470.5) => 294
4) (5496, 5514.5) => 289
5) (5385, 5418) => 277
